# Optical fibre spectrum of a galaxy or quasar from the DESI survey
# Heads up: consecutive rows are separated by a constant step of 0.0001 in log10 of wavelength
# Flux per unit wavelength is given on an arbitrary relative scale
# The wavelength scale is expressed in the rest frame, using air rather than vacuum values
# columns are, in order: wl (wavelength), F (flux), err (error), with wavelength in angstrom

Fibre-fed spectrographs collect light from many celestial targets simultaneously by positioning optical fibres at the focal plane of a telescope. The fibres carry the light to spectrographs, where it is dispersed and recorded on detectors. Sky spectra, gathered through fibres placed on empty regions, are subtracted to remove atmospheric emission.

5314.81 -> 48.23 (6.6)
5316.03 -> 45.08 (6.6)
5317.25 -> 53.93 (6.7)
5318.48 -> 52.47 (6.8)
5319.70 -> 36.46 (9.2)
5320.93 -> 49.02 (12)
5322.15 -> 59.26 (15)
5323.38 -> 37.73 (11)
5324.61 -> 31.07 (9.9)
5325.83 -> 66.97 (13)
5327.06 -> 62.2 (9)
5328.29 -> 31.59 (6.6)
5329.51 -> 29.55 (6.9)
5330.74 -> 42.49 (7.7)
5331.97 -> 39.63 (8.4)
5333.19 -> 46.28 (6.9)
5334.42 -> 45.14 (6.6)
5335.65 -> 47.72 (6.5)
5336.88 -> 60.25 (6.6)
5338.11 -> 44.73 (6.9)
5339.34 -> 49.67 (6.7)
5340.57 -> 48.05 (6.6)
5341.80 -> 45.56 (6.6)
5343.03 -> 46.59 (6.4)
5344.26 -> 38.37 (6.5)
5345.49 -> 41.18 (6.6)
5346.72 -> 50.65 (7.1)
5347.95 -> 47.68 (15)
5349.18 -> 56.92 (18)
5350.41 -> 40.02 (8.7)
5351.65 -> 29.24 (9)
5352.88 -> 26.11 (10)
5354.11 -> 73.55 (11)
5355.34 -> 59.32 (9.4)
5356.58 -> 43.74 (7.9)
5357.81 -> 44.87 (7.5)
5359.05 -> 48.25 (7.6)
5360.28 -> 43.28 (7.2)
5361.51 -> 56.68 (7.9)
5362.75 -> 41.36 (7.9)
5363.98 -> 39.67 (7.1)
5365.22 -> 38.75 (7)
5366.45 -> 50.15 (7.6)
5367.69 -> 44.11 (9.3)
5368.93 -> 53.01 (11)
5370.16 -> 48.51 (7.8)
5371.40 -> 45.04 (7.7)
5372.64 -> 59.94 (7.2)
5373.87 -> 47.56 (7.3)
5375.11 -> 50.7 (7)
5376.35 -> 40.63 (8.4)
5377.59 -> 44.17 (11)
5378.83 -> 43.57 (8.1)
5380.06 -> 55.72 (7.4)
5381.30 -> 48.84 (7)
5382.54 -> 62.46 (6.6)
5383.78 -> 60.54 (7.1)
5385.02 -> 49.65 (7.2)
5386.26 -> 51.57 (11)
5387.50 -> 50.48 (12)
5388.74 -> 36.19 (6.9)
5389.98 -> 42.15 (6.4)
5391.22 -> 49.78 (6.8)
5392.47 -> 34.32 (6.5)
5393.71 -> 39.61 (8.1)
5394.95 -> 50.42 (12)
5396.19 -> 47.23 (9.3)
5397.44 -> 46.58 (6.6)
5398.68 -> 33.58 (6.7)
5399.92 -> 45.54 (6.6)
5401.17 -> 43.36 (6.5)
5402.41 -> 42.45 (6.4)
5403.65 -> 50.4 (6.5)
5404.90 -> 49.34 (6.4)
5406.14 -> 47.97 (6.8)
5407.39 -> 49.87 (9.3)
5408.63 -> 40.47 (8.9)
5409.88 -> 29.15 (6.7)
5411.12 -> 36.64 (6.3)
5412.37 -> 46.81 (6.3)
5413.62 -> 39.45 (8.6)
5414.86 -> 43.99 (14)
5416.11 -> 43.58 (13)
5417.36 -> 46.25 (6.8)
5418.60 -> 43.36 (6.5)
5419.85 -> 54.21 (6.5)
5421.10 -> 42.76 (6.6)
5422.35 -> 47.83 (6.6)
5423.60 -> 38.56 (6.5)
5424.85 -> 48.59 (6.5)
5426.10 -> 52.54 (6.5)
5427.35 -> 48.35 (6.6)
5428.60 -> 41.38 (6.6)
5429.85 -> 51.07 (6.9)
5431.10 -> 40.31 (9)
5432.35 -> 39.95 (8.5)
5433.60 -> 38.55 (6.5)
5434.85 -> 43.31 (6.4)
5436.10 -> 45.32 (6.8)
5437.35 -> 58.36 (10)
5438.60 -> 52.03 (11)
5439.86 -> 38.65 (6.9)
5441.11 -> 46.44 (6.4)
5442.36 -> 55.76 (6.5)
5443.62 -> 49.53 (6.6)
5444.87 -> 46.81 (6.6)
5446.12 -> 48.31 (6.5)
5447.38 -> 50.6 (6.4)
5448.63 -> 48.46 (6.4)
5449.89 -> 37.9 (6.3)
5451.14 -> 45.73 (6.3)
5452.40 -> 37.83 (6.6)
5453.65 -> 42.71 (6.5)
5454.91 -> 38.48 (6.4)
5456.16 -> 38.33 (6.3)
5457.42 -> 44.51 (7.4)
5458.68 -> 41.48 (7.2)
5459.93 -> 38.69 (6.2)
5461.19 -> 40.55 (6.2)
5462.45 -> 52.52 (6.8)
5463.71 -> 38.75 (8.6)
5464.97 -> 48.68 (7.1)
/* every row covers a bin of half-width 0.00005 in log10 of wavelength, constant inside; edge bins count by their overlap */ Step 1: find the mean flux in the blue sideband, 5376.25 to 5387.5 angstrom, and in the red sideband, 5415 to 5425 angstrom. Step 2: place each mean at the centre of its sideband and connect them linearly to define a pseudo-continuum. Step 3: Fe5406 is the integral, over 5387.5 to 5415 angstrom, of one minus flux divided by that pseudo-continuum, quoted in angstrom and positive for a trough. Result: 2.93 angstrom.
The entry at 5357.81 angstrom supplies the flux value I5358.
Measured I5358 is 44.87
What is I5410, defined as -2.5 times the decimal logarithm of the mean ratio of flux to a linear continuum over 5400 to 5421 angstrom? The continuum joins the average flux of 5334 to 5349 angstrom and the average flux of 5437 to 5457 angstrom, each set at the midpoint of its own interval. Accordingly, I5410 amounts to 0.05 mag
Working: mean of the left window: 47.4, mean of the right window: 45.8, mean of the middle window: 44.2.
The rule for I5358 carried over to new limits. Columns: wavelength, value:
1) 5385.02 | 49.65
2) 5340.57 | 48.05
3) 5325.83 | 66.97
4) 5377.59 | 44.17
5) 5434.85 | 43.31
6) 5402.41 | 42.45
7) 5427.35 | 48.35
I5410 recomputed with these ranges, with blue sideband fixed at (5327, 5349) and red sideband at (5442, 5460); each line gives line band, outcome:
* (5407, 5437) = 0.02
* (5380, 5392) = -0.12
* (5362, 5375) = -0.05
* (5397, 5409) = -0.01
